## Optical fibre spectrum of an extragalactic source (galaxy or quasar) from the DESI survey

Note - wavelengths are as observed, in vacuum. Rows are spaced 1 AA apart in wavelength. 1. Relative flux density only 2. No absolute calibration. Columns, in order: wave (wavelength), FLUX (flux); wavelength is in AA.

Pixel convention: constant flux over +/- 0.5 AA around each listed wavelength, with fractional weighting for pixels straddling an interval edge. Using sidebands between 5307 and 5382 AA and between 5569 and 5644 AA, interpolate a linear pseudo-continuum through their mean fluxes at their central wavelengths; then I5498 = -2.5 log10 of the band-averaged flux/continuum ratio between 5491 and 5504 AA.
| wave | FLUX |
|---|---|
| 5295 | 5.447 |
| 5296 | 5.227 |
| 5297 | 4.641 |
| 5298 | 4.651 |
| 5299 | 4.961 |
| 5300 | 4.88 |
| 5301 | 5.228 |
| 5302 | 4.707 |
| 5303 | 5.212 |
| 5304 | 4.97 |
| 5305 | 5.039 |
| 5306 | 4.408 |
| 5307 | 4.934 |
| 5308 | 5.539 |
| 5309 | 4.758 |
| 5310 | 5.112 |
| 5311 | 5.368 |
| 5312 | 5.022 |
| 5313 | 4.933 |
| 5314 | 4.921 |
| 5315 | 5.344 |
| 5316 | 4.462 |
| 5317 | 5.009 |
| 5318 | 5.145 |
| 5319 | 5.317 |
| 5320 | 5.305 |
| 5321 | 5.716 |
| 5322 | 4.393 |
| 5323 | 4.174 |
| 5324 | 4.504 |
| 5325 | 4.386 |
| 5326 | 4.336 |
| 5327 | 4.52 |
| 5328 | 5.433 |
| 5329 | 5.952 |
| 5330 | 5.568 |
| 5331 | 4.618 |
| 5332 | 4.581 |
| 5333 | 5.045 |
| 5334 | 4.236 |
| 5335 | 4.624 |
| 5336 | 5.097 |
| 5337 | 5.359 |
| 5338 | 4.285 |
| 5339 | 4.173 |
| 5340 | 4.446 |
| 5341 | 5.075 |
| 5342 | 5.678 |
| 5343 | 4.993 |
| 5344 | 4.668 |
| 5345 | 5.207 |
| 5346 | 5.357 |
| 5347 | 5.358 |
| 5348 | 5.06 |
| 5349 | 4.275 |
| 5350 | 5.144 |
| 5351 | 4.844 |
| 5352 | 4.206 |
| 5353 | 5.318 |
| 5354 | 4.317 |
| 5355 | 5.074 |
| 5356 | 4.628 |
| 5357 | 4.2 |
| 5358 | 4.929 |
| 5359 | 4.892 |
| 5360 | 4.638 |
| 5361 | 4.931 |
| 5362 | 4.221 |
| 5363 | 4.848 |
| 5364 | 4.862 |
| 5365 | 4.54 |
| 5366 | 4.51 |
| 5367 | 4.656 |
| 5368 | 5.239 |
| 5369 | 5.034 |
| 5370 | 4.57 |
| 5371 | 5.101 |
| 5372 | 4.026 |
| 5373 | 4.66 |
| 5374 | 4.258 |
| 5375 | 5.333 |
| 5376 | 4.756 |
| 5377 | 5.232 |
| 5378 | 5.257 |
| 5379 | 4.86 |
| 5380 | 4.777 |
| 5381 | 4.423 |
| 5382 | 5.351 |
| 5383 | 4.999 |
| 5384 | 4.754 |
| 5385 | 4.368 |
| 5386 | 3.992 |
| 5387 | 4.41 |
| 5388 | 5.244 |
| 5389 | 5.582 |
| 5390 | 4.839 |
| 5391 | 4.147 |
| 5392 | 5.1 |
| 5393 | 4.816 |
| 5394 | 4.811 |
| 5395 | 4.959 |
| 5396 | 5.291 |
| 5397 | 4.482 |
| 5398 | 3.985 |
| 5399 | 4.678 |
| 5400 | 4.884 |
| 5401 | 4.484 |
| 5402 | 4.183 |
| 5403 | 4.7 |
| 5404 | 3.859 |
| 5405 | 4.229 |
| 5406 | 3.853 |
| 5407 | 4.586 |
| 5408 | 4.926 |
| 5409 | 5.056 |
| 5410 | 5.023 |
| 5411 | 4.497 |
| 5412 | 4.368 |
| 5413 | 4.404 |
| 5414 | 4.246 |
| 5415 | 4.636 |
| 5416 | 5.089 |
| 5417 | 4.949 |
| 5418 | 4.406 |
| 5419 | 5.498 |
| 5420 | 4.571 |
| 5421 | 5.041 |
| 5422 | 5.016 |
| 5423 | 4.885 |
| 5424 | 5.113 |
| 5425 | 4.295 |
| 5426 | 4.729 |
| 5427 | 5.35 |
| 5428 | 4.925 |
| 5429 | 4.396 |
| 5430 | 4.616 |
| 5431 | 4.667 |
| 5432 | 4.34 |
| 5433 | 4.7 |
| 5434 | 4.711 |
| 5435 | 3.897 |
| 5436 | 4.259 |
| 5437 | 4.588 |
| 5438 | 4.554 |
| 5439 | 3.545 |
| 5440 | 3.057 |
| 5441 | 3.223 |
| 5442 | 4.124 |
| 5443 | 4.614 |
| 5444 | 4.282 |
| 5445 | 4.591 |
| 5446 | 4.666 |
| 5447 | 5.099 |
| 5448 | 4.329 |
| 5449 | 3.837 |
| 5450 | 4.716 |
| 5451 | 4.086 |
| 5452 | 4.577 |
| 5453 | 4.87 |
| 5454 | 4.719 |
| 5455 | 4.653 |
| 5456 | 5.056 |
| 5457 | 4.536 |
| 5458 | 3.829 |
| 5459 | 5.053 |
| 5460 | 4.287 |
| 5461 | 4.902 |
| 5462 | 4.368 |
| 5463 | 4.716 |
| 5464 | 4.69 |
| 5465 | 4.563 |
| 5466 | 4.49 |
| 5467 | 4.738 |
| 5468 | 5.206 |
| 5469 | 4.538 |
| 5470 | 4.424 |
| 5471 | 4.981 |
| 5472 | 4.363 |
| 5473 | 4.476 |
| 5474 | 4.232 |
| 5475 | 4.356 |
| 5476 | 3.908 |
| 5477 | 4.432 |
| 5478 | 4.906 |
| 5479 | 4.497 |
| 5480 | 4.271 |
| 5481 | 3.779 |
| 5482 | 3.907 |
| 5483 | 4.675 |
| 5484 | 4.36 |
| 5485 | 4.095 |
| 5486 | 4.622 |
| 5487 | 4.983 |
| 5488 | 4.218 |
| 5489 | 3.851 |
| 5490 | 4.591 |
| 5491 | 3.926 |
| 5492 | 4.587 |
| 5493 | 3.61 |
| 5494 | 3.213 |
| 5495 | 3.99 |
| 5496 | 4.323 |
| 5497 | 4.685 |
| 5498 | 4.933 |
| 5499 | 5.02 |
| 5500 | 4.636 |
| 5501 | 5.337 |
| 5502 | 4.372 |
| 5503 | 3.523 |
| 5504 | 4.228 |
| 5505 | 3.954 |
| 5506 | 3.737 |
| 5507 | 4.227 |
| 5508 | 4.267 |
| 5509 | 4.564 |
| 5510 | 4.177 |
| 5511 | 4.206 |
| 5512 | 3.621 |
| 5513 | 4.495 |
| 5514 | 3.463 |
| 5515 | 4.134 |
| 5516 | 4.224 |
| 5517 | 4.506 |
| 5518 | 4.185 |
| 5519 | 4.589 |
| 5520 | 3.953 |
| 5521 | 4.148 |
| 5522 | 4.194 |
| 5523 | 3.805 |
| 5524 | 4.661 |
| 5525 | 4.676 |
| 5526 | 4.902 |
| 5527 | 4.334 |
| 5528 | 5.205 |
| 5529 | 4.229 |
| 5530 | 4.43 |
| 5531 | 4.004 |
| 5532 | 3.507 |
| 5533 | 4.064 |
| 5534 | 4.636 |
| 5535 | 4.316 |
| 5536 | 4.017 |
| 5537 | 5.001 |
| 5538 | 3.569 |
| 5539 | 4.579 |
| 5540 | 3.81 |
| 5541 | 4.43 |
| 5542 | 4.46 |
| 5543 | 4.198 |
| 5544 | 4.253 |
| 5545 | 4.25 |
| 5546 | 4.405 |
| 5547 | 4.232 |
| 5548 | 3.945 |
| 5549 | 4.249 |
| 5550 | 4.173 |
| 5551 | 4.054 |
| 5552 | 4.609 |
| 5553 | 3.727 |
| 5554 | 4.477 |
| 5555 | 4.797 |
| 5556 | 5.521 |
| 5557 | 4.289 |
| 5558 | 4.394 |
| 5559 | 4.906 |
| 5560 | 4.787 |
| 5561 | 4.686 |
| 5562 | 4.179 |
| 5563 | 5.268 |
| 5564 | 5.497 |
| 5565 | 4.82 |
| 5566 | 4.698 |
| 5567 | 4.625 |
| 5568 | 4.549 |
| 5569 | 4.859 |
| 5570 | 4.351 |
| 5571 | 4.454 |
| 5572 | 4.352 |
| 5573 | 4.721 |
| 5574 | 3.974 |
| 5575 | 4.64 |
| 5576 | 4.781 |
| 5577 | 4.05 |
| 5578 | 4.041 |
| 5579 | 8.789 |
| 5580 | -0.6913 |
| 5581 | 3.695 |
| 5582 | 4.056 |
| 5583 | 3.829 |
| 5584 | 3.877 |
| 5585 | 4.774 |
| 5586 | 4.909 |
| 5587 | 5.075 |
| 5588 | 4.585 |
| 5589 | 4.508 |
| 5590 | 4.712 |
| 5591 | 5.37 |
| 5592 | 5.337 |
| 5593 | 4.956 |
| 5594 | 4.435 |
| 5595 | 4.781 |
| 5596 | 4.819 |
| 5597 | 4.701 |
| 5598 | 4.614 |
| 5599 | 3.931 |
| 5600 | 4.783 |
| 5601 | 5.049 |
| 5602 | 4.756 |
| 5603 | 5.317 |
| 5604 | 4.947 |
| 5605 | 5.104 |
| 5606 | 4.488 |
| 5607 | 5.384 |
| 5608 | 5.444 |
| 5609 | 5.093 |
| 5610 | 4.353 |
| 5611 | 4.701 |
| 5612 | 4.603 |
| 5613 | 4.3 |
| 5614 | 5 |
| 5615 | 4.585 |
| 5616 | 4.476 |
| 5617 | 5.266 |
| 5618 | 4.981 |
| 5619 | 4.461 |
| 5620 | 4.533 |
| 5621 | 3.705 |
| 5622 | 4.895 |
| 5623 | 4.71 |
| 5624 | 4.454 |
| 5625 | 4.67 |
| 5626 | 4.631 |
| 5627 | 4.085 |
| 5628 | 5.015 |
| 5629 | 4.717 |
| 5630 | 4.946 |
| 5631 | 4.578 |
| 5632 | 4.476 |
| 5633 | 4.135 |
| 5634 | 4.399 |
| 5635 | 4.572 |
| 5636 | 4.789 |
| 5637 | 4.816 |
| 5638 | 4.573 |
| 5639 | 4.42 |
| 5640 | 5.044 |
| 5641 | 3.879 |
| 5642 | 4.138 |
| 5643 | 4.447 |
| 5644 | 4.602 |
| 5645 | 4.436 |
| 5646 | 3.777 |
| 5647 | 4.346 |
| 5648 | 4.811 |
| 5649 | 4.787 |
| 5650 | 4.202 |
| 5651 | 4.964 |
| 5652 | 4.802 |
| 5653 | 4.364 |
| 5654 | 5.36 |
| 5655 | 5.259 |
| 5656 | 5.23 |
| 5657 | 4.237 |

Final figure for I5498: 0.09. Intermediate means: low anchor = 4.86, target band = 4.33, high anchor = 4.6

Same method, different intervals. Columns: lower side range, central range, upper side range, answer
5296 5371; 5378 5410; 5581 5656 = 0.034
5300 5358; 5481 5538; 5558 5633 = 0.108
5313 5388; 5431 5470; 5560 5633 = 0.070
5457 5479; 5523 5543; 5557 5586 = 0.038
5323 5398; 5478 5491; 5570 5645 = 0.090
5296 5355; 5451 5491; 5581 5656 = 0.069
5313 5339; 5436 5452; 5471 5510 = 0.060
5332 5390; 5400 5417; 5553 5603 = 0.053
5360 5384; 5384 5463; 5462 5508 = 0.009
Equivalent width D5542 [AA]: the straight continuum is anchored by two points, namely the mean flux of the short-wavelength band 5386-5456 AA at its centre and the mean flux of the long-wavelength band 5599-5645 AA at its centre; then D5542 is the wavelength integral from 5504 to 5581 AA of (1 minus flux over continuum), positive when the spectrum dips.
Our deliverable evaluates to 4.6 AA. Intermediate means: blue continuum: 4.58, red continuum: 4.66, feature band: 4.35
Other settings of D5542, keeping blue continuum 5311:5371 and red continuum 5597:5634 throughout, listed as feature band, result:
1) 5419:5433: 0.05 AA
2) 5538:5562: 1.80 AA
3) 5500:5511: 1.17 AA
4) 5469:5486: 1.46 AA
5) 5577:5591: 1.09 AA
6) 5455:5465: 0.38 AA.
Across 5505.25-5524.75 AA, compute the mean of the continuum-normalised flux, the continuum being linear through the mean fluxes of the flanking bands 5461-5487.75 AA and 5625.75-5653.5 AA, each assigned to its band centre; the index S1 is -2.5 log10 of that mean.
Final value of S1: 0.082 mag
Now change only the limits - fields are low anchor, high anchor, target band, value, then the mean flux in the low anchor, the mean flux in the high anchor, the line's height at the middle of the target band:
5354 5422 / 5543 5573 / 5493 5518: 0.09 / 4.71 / 4.53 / 4.59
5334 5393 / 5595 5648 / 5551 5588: 0.04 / 4.8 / 4.64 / 4.67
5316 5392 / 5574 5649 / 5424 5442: 0.09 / 4.82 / 4.6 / 4.75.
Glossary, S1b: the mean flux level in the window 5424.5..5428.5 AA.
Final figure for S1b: 4.82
